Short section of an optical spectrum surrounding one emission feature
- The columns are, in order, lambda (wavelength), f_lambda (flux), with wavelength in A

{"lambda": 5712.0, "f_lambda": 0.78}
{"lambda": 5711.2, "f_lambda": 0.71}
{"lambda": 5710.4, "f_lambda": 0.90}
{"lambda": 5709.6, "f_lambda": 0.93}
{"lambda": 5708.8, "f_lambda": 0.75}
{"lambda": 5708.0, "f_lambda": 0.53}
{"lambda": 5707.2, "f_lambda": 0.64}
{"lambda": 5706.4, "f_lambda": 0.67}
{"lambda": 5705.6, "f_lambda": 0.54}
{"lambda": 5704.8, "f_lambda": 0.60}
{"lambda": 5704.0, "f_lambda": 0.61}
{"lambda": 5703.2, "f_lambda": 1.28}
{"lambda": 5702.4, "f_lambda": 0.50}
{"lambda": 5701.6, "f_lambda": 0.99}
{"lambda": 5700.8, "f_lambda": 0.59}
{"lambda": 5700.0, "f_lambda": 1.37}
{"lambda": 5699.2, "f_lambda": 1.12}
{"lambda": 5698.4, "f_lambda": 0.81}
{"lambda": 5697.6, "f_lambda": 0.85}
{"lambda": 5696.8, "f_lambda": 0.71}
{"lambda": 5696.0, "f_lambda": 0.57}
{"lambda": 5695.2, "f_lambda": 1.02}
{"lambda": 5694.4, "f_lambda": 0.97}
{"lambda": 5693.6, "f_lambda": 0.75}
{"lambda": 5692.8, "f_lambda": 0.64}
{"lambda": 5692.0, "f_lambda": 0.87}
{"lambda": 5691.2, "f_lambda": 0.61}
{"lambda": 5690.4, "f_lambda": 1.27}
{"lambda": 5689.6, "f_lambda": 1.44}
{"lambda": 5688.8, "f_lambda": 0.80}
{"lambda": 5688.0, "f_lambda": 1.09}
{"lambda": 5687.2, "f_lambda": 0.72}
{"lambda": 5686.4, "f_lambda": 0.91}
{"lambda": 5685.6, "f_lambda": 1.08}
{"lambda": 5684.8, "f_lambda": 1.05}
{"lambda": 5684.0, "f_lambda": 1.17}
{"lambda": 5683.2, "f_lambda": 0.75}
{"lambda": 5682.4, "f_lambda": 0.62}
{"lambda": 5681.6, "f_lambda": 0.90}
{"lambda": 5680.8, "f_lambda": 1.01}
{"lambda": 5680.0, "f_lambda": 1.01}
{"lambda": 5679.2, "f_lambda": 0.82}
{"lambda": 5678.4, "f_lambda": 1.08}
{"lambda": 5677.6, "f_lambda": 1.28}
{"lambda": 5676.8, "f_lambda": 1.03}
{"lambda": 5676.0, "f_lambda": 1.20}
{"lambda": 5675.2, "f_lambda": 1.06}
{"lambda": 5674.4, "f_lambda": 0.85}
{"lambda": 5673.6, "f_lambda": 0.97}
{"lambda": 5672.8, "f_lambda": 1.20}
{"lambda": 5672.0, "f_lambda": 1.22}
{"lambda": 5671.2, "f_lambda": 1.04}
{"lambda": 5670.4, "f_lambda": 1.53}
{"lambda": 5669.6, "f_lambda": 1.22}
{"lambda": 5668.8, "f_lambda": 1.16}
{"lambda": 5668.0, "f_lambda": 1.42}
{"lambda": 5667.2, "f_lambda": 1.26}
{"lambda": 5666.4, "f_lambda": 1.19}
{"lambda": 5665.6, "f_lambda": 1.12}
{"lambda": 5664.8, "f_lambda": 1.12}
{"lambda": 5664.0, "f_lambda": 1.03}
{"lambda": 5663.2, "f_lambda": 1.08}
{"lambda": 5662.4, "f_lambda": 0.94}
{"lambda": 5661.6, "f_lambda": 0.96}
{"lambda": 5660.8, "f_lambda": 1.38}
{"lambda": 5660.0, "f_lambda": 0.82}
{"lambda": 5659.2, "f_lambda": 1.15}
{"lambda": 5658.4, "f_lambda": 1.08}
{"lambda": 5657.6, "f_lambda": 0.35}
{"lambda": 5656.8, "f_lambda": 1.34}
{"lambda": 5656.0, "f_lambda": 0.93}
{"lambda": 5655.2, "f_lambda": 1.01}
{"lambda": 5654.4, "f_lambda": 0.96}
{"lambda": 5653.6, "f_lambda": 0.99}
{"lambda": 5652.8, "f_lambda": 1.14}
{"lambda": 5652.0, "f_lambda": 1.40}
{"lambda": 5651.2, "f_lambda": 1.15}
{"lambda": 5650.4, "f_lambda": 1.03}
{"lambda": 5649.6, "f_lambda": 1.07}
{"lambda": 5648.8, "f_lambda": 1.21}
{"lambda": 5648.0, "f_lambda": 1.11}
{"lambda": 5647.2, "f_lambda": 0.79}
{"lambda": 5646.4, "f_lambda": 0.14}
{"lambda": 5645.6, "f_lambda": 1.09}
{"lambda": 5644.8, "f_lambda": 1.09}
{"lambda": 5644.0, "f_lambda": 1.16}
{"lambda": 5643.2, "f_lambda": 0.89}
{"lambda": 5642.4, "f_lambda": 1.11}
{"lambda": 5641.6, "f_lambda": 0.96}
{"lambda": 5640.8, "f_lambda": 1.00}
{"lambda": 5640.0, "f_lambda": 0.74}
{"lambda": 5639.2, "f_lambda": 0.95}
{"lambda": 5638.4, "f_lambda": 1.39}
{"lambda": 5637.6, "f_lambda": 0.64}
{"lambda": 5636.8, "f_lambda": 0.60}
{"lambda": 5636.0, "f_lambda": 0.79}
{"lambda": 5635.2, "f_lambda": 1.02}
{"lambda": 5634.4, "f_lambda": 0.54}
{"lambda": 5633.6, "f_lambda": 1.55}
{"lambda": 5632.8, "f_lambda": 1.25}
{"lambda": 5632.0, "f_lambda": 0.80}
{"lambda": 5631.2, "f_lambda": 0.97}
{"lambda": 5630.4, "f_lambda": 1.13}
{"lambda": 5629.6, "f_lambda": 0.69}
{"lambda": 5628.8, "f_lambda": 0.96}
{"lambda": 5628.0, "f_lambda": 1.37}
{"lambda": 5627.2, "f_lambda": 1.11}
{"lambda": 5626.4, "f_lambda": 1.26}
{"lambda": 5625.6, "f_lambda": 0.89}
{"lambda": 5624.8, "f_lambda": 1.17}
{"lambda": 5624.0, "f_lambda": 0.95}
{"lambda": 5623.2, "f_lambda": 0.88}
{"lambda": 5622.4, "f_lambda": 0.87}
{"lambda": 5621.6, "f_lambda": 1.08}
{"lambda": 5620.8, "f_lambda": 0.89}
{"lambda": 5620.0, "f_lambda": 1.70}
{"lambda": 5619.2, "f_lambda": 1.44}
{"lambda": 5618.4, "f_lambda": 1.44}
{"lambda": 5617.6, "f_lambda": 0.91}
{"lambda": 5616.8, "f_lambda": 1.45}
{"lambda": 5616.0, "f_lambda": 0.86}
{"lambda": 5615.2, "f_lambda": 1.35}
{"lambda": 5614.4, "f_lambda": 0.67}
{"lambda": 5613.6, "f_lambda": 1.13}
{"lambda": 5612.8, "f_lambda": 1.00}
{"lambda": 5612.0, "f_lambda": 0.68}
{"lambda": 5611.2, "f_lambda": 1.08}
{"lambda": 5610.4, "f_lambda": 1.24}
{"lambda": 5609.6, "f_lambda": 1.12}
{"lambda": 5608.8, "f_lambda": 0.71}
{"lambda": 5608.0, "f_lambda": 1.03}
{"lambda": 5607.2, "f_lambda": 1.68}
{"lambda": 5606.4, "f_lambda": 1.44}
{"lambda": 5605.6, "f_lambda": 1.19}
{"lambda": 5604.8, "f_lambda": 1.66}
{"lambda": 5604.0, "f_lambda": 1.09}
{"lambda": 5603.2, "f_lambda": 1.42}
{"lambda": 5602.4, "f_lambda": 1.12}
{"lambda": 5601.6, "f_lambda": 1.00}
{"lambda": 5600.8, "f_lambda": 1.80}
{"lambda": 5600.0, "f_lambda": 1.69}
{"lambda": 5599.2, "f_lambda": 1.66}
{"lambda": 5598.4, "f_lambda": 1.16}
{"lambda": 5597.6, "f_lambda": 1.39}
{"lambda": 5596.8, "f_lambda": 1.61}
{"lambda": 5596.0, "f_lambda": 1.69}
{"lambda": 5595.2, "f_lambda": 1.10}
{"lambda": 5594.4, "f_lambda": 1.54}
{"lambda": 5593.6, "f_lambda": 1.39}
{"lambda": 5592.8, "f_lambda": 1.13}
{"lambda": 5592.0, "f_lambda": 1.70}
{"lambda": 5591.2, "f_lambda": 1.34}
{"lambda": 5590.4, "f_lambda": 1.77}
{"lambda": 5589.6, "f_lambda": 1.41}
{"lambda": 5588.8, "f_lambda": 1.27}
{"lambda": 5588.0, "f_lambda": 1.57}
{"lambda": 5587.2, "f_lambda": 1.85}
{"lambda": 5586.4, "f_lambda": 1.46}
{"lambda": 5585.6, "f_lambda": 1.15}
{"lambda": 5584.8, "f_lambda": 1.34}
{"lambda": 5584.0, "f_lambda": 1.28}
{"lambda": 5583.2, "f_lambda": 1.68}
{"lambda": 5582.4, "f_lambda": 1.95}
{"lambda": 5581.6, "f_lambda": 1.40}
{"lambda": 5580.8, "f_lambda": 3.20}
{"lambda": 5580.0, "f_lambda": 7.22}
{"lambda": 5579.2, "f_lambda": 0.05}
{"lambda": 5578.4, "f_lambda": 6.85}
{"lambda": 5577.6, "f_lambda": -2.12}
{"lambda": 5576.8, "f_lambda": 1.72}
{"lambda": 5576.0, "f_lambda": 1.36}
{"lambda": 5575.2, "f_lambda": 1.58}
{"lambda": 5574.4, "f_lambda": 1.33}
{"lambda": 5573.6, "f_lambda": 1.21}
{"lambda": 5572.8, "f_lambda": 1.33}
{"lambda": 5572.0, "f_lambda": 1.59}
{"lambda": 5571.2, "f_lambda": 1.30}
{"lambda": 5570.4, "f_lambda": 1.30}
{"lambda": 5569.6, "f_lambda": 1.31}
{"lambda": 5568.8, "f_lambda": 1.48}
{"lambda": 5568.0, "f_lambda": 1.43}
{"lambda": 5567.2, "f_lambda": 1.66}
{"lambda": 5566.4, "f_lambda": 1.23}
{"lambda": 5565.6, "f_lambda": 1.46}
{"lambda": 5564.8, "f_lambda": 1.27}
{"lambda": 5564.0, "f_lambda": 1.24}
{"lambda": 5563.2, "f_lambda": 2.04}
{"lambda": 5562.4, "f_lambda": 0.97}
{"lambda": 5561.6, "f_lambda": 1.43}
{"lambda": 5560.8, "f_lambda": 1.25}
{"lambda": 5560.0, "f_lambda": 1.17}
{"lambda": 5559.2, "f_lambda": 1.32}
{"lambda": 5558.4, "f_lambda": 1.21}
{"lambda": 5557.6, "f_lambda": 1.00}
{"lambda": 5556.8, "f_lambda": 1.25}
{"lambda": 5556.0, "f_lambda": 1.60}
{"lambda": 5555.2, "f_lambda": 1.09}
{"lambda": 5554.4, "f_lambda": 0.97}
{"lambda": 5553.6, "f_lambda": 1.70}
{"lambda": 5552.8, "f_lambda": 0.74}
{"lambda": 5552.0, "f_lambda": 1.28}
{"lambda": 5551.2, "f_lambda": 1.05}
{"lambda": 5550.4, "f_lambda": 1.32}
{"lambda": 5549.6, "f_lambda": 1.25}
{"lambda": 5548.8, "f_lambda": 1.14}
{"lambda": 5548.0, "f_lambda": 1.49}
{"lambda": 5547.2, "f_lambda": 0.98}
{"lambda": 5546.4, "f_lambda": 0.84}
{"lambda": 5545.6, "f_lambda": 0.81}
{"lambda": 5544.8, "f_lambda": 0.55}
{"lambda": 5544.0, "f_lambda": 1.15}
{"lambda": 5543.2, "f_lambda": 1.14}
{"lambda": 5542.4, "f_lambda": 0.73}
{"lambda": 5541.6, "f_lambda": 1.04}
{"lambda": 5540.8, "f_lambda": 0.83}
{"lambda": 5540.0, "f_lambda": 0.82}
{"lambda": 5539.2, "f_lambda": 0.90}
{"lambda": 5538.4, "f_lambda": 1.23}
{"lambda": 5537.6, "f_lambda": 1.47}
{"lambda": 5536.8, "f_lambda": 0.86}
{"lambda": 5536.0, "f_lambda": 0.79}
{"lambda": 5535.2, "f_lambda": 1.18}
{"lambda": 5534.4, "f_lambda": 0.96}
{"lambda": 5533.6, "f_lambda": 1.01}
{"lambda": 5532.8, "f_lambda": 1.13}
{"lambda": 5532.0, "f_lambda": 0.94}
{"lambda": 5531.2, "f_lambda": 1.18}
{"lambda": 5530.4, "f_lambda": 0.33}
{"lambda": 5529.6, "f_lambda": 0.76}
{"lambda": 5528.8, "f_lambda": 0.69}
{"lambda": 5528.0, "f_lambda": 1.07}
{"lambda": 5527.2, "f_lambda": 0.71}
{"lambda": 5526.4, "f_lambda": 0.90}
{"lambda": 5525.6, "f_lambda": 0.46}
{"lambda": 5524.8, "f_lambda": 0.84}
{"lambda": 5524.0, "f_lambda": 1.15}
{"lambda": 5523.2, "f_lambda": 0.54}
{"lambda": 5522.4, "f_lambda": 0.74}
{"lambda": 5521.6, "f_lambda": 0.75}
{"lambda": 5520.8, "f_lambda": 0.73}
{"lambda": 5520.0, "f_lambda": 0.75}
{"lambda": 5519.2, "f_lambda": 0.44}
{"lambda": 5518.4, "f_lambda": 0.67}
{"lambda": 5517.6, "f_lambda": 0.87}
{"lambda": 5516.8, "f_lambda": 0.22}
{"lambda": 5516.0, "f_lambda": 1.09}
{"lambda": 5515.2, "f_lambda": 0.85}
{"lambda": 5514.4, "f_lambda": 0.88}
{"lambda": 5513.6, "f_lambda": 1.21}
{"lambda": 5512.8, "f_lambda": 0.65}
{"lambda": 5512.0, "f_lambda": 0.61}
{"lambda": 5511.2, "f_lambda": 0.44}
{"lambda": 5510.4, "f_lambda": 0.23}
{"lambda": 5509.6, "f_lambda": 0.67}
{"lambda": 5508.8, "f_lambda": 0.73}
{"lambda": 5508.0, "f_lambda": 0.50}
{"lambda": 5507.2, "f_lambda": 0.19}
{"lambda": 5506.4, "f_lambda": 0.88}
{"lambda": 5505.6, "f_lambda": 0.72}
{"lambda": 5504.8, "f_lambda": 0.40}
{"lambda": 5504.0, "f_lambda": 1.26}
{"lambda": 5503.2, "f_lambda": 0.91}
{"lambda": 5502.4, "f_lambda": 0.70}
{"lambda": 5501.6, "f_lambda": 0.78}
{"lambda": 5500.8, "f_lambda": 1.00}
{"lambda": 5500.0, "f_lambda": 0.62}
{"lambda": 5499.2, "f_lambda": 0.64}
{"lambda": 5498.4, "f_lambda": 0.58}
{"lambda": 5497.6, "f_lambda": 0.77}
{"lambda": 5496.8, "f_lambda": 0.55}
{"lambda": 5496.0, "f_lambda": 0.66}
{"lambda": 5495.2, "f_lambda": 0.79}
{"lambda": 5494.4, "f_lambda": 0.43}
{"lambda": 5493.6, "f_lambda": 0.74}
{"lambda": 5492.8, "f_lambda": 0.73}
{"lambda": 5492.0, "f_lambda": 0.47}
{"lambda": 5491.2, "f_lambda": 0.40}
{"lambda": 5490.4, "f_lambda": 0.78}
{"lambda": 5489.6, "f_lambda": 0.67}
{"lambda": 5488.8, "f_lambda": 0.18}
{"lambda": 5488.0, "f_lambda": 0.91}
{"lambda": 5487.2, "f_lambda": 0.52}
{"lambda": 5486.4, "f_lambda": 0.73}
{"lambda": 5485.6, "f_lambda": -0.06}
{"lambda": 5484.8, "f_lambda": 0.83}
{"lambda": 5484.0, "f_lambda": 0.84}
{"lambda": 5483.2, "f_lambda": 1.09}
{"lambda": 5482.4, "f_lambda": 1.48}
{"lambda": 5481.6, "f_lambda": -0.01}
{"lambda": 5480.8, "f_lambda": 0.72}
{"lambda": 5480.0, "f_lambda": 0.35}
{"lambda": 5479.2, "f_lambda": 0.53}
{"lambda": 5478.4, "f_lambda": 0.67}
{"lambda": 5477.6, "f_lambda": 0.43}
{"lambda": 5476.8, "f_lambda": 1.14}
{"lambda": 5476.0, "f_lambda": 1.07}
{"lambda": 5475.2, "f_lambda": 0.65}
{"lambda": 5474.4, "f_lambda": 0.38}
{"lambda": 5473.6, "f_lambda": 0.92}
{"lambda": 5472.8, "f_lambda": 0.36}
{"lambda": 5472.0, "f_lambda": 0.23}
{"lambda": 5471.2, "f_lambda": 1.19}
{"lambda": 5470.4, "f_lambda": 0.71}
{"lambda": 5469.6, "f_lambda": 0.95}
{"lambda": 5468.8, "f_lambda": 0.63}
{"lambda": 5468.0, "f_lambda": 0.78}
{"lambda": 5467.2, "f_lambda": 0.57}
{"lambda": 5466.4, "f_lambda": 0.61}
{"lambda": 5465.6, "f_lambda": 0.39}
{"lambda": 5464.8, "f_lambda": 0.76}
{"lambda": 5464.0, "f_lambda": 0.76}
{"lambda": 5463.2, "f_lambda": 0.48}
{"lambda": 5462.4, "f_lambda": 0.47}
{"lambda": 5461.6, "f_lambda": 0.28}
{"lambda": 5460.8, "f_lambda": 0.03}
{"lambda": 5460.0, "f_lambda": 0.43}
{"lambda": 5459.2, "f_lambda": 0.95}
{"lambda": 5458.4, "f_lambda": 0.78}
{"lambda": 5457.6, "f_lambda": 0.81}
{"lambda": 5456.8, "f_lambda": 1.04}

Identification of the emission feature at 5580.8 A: Mg II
